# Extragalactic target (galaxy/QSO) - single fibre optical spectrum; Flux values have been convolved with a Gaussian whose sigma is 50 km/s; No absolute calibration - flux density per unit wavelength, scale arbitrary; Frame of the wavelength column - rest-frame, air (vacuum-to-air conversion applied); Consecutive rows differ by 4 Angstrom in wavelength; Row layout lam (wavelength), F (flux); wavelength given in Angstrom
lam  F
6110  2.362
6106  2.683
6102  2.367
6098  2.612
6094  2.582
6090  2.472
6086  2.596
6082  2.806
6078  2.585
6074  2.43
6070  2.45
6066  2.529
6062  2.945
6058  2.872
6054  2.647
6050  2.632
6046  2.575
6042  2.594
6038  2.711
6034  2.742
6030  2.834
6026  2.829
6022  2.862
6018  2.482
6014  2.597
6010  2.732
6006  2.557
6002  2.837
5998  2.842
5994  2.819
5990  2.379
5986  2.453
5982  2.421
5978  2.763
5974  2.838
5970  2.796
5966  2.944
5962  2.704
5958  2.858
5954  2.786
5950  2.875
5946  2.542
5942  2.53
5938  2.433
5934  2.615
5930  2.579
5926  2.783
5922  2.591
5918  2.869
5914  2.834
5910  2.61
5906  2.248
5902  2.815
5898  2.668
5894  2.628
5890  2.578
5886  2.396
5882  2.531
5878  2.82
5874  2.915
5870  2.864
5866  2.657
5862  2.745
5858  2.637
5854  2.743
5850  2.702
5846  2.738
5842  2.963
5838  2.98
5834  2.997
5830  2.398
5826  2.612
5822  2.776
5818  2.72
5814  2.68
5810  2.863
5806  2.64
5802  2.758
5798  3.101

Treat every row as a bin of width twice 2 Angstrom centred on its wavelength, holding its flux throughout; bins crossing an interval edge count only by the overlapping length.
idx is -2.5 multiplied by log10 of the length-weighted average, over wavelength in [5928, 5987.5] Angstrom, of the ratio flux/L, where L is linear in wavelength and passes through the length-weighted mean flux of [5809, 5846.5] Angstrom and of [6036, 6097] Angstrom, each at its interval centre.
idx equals 0.006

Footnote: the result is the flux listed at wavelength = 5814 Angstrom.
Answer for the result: 2.68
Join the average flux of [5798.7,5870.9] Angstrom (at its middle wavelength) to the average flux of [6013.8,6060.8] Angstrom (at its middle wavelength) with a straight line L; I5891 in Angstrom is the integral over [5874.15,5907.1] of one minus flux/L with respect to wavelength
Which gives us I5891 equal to 1.5 Angstrom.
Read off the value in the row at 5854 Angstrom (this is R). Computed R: 2.743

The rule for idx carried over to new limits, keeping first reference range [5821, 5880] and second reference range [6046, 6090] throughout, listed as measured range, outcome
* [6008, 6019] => 0.02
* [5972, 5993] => 0.04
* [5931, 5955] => 0.04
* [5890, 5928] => 0.03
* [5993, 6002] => -0.06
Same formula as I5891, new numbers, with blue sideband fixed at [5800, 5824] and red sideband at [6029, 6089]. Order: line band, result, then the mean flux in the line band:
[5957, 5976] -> -1.0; 2.83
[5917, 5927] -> -0.1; 2.73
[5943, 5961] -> -0.4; 2.75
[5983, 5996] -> 0.7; 2.54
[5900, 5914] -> 0.6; 2.6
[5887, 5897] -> 0.5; 2.59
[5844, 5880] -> -0.5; 2.76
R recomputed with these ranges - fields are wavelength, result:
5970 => 2.796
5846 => 2.738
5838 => 2.98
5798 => 3.101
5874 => 2.915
